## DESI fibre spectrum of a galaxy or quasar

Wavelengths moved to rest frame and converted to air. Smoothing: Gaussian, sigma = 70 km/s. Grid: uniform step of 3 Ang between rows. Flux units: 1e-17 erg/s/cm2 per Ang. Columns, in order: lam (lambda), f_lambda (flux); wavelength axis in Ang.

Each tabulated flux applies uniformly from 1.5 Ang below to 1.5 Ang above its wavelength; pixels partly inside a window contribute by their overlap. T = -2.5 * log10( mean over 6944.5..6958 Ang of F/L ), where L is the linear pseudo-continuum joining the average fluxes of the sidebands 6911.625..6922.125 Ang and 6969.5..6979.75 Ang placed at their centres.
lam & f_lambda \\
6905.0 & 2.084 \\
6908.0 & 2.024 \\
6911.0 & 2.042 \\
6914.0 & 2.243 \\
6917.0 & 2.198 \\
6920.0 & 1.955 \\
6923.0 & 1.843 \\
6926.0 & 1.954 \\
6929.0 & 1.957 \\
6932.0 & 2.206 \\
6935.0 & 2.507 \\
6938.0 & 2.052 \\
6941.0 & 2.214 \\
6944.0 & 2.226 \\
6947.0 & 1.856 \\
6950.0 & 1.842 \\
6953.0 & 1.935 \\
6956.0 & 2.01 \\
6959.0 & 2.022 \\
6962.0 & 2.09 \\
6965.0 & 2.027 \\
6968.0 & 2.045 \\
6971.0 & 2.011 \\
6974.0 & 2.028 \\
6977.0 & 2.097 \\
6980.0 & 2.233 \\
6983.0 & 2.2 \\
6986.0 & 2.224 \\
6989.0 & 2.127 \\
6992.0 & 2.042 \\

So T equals 0.08 mag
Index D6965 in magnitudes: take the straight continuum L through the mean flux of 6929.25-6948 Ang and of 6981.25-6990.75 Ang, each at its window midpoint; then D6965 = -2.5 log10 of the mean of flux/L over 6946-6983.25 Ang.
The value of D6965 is 0.08 mag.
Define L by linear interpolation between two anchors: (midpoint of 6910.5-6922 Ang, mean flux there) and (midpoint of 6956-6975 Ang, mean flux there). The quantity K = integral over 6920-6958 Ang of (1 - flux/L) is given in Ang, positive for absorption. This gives 0.5 Ang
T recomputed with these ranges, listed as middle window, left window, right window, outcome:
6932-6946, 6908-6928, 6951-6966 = -0.11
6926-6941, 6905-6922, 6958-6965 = -0.05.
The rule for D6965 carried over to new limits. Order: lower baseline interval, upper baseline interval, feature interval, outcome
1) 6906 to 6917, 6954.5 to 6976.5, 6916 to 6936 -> 0.01 mag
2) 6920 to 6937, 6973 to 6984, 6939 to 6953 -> 0.04 mag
